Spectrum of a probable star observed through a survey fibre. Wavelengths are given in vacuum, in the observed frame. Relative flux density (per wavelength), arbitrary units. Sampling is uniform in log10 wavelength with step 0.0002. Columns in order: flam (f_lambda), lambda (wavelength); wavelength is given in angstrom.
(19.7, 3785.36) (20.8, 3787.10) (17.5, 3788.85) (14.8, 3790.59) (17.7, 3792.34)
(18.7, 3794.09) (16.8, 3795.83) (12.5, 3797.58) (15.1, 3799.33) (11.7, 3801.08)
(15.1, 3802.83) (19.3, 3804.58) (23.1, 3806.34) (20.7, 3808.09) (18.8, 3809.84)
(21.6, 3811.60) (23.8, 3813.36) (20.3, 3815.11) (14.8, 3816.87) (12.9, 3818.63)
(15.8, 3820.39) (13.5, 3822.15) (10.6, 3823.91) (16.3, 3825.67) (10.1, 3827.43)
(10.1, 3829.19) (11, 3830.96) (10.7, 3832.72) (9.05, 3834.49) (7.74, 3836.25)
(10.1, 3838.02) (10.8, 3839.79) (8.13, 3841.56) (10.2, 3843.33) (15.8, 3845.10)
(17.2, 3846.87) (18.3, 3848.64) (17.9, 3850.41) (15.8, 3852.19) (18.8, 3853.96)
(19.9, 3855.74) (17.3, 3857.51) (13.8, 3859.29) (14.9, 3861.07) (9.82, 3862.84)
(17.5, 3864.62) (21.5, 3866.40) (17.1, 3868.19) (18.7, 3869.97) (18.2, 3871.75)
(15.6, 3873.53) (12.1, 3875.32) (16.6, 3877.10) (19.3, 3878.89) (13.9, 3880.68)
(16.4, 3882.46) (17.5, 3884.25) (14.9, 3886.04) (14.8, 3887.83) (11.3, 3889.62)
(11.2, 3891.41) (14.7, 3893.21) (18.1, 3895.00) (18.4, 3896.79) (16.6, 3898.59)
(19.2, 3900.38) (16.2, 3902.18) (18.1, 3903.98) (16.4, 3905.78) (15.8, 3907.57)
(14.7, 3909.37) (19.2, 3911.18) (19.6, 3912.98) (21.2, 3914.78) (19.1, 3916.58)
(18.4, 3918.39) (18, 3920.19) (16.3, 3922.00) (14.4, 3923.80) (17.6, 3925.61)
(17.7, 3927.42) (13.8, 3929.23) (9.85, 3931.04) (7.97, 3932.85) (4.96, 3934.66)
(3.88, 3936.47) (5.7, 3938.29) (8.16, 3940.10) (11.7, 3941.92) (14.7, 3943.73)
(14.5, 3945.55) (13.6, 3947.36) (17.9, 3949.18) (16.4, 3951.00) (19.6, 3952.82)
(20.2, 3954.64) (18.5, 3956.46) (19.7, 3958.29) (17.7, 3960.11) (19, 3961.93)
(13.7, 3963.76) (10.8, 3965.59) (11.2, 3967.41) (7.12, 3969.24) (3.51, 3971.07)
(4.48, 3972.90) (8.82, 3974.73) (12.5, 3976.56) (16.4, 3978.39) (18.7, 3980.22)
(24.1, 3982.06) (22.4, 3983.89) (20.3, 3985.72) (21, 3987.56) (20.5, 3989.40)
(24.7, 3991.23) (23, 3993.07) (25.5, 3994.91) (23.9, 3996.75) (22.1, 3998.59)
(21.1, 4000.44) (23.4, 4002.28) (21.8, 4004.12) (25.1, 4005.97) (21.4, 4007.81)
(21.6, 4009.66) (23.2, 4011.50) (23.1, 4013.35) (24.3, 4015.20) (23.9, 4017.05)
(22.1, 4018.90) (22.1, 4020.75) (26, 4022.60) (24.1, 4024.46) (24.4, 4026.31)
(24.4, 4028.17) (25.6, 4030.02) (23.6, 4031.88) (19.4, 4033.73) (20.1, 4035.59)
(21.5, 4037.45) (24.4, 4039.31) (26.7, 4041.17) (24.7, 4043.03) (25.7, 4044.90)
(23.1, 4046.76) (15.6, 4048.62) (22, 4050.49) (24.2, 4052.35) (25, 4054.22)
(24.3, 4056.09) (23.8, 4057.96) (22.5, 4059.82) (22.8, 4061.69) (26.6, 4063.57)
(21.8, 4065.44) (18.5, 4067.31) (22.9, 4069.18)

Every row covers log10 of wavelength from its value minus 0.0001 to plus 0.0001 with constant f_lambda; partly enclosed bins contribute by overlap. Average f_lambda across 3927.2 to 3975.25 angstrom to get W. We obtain 12.4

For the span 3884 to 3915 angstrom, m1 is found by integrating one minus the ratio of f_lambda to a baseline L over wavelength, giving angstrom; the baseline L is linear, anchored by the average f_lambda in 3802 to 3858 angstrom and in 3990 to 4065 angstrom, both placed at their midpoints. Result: 2.8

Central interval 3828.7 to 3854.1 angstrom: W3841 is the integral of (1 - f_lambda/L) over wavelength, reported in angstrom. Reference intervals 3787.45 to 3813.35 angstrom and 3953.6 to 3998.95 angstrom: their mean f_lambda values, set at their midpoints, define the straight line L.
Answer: 7.09 angstrom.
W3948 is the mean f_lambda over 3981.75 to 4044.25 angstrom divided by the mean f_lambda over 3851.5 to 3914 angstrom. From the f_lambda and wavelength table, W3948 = 1.4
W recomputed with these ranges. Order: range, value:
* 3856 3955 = 15.4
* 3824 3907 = 14.9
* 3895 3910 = 17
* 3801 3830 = 16.5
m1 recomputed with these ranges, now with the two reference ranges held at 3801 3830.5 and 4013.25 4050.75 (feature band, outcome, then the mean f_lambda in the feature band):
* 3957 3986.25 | 9.53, 14.4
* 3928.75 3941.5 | 7.87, 7.71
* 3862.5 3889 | 2.82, 16.3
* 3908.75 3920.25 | 0.46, 18.7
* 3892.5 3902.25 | 0.85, 17.3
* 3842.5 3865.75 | 2.13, 16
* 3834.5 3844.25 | 4.42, 9.39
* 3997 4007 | -0.23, 22.8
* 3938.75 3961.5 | 5.23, 15.9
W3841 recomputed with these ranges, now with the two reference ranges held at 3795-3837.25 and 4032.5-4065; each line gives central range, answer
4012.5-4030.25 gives -1.5 angstrom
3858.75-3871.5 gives 0.3 angstrom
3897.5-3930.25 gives 1.9 angstrom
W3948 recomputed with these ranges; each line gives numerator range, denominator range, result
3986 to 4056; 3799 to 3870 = 1.52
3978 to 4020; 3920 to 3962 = 1.59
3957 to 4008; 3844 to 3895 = 1.12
